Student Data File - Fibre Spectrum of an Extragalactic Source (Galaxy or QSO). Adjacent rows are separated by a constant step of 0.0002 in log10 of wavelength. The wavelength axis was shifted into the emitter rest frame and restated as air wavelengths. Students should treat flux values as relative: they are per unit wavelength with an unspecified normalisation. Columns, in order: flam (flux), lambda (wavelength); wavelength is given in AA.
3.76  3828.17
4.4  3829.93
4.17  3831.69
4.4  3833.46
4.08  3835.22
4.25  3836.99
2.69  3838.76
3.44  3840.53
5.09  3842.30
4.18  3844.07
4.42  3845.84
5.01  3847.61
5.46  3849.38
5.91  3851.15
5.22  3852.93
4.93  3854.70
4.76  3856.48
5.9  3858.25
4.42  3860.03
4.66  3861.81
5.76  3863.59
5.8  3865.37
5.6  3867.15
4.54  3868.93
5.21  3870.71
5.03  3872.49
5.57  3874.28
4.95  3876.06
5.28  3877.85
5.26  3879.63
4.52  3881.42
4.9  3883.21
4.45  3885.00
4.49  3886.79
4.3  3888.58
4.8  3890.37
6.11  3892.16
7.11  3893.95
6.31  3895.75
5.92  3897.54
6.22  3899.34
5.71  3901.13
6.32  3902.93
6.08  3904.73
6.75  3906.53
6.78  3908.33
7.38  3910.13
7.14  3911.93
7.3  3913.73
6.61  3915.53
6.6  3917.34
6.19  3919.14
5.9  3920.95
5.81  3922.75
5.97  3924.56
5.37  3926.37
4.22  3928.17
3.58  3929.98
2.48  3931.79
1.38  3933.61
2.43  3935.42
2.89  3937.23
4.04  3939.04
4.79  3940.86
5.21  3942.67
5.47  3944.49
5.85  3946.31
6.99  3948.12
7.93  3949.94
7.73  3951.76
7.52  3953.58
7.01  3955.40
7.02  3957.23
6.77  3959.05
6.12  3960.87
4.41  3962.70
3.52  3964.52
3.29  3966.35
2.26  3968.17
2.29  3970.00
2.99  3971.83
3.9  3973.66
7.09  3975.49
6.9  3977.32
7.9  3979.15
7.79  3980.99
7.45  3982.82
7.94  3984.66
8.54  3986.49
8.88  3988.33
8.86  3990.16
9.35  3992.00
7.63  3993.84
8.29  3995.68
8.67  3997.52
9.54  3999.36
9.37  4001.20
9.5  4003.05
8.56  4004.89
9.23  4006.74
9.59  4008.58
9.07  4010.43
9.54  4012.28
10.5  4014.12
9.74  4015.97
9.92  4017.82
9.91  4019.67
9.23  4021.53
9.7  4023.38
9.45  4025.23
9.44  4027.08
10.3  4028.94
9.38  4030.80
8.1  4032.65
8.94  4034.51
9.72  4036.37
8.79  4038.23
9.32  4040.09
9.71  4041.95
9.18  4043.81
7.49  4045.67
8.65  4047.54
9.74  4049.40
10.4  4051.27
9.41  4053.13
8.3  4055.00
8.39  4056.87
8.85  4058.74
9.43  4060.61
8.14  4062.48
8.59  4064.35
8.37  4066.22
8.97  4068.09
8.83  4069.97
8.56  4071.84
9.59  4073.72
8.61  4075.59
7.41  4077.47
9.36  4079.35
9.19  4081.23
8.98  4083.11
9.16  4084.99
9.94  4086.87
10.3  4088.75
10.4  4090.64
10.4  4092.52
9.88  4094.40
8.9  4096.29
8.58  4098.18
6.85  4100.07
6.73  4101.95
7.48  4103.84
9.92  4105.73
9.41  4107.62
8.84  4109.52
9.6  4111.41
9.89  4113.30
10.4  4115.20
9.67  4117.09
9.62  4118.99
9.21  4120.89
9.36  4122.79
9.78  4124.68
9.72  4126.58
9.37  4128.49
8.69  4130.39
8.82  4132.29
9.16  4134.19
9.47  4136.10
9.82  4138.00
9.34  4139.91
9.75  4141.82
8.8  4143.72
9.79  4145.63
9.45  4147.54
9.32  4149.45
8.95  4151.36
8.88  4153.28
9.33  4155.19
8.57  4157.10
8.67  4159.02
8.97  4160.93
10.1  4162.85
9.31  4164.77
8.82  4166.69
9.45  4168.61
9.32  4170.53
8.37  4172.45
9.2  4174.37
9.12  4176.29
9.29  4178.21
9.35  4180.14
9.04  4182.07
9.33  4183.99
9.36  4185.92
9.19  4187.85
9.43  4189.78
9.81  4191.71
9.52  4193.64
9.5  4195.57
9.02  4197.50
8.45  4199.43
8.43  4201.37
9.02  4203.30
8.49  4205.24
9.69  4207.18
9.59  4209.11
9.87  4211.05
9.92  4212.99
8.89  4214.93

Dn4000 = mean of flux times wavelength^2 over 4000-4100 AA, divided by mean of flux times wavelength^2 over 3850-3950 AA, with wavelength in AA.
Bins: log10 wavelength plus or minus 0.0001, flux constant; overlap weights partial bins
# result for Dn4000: 1.85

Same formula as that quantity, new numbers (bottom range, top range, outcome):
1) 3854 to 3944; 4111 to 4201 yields 2.00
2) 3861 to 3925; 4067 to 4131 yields 1.76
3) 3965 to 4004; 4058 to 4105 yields 1.32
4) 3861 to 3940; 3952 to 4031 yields 1.54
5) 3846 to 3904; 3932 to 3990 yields 1.11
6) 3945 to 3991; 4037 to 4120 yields 1.53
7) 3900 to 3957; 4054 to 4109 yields 1.69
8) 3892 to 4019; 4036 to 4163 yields 1.48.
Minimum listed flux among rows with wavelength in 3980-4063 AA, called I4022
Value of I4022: 7.45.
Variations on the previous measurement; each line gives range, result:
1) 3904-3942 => 1.38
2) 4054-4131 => 6.73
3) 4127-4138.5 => 8.69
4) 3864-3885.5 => 4.45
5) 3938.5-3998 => 2.26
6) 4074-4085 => 7.41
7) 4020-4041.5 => 8.1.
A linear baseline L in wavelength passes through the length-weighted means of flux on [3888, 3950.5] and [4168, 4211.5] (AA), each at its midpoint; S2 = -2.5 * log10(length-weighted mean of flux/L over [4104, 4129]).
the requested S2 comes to -0.16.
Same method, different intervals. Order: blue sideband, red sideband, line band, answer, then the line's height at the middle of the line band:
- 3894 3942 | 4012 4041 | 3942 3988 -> 0.186 mag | 7.18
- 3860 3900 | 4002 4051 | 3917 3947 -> 0.418 mag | 6.73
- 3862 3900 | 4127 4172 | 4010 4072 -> -0.202 mag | 7.64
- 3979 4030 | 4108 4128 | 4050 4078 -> 0.063 mag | 9.35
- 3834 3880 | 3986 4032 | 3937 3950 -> 0.352 mag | 7.4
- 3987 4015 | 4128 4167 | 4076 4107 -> 0.024 mag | 9.17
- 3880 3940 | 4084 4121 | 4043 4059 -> -0.092 mag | 8.21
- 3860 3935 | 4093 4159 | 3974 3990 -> -0.135 mag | 6.81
